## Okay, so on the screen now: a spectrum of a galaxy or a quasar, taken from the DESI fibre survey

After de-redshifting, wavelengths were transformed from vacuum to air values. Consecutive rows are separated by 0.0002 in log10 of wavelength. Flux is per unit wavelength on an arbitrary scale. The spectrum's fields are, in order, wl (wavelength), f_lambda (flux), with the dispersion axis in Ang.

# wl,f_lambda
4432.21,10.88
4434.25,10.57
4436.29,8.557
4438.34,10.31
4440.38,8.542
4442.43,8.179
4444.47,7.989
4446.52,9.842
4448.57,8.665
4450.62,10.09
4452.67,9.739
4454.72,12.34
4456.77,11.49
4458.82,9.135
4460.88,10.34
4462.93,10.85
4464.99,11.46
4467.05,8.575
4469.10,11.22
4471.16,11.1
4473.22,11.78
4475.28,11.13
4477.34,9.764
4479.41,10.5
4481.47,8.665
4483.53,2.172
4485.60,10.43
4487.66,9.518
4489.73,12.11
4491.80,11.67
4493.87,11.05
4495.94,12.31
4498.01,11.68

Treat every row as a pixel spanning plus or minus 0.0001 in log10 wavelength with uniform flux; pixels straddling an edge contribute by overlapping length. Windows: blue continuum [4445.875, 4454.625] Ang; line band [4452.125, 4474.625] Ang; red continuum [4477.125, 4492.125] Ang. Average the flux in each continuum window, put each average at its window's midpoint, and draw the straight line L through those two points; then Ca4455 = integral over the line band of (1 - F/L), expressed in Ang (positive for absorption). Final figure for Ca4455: -2.67 Ang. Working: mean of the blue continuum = 9.86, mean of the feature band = 10.8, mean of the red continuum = 9.22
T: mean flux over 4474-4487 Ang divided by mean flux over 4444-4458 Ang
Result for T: 0.9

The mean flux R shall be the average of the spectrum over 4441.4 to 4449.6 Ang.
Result 8.67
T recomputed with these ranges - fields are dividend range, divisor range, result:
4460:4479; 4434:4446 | 1.19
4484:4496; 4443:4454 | 1.15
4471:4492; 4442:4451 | 1.10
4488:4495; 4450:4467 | 1.08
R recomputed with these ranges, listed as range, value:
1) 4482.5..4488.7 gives 7.38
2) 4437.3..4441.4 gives 9.42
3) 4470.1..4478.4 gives 10.9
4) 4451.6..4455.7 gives 11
